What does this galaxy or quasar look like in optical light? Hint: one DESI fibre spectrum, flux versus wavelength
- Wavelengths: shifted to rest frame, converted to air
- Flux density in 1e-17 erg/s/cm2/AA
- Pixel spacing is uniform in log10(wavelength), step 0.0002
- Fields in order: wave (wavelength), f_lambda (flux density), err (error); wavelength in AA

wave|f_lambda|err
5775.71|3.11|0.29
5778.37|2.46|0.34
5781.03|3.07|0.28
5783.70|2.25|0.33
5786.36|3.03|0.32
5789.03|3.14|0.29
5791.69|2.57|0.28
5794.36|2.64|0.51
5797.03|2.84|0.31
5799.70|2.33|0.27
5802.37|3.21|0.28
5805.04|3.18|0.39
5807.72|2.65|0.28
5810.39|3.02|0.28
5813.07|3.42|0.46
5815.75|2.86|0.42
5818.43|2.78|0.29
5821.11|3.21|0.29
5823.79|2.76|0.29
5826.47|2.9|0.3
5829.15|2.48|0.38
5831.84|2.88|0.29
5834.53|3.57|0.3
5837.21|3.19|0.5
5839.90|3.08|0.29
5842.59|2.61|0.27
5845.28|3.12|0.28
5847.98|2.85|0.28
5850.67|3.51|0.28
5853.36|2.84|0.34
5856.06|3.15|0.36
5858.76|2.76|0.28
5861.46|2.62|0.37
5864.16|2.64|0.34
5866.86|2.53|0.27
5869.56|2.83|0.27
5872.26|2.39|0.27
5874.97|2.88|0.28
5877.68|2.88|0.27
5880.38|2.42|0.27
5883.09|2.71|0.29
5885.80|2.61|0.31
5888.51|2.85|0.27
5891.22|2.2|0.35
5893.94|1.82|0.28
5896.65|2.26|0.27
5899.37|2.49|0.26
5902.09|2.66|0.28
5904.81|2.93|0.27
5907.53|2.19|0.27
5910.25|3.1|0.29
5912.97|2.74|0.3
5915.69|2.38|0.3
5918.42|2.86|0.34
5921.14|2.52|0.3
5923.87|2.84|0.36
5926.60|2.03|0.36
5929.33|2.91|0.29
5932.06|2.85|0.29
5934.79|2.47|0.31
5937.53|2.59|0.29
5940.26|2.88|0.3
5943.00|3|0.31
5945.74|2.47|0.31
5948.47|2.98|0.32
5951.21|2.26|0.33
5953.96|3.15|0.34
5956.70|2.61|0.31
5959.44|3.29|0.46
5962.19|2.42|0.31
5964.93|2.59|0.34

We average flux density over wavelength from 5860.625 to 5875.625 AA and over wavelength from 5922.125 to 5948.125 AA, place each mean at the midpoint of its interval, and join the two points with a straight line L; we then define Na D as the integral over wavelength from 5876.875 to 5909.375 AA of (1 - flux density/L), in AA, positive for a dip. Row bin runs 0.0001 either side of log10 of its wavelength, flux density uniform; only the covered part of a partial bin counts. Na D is 1.84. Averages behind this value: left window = 2.64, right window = 2.68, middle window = 2.5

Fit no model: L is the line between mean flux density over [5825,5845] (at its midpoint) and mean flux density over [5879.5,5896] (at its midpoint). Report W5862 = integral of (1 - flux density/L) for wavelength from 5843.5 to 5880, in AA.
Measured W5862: -1.9 AA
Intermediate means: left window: 2.97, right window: 2.43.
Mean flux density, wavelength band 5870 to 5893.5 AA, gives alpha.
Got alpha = 2.59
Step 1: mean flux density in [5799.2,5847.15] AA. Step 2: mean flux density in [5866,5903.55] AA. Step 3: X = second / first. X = 0.86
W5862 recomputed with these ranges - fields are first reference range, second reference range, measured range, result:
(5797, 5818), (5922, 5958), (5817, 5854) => -1.3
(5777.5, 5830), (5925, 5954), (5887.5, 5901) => 2.0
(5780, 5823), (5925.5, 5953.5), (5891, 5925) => 2.1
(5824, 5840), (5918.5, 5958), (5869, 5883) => 0.9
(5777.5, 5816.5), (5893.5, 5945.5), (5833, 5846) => -1.6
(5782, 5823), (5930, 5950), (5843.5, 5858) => -1.2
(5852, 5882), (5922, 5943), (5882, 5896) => 1.5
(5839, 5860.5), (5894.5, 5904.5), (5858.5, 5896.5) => 1.8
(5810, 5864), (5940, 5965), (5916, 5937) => 1.4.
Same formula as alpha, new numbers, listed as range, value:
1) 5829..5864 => 2.98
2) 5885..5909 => 2.44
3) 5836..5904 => 2.72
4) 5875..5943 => 2.61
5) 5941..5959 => 2.78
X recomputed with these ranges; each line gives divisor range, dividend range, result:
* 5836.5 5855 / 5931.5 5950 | 0.91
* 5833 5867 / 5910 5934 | 0.90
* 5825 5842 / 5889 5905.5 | 0.80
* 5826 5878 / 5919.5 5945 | 0.93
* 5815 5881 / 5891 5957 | 0.91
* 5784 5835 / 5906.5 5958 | 0.93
